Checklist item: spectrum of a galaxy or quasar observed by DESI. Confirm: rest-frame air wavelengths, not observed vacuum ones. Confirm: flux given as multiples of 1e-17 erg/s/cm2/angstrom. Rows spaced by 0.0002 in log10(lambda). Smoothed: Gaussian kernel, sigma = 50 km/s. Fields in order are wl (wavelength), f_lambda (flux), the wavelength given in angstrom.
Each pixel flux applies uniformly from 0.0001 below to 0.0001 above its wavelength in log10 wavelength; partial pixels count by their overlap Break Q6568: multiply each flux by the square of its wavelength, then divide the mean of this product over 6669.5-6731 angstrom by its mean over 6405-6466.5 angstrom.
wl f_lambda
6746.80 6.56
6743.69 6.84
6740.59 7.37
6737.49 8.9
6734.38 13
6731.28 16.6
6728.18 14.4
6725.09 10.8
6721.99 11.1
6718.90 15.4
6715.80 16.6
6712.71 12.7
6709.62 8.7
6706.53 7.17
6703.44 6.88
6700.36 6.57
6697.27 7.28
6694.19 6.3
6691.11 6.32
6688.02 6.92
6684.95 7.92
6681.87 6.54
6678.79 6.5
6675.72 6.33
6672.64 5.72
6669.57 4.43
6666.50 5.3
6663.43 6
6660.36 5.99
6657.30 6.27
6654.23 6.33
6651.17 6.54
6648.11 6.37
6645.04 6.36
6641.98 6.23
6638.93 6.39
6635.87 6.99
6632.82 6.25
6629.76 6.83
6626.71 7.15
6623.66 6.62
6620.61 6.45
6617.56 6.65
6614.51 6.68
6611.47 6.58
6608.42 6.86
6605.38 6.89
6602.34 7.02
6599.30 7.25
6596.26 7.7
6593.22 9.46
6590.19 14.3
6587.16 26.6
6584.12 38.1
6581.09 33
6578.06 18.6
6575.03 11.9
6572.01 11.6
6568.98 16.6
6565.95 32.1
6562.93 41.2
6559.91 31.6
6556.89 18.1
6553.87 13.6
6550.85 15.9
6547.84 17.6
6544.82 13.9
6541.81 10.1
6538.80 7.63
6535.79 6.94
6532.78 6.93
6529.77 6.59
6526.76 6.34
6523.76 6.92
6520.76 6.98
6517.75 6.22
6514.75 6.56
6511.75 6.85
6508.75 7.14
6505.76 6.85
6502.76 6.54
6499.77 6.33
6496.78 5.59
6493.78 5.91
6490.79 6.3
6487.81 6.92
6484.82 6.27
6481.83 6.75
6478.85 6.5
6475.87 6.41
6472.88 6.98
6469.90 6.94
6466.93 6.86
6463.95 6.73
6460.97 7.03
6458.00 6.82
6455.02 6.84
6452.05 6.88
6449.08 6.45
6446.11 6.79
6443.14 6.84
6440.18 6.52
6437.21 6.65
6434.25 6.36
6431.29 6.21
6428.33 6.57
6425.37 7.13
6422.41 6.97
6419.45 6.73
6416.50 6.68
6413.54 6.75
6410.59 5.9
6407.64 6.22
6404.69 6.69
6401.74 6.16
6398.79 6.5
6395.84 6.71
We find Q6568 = 1.5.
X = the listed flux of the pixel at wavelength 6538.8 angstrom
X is 7.63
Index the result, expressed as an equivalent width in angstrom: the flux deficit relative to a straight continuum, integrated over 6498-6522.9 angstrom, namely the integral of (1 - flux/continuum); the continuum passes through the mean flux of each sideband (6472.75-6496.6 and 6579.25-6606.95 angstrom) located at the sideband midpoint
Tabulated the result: 6.1 angstrom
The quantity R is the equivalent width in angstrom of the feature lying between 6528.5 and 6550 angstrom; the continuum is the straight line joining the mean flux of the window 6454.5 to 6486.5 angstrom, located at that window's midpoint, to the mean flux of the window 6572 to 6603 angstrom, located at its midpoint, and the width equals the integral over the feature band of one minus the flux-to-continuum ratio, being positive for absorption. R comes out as 4.9 angstrom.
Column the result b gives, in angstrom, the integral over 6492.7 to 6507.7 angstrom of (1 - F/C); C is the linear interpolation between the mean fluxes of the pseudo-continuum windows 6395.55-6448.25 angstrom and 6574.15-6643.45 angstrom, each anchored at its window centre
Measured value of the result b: 4.0 angstrom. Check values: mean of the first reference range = 6.57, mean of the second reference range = 11.3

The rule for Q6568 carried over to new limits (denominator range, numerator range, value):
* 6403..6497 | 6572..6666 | 1.60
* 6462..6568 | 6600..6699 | 0.64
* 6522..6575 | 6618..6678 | 0.42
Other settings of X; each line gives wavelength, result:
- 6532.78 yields 6.93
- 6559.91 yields 31.6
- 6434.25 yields 6.36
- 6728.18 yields 14.4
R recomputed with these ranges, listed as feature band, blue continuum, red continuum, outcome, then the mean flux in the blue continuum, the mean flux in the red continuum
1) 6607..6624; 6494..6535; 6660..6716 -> 0.7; 6.59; 7.19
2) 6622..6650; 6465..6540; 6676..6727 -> 5.5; 6.65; 8.96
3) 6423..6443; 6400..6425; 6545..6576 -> 4.4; 6.54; 20.9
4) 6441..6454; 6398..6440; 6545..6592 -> 3.8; 6.54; 22.4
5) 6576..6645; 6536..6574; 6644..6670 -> 7.4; 18.7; 6.01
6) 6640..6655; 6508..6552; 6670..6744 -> 4.5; 8.82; 9.26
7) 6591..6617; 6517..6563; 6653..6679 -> 5.1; 12.8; 5.84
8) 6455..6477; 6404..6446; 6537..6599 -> 7.2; 6.59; 19.2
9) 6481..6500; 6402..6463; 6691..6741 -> 3.0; 6.64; 10.5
